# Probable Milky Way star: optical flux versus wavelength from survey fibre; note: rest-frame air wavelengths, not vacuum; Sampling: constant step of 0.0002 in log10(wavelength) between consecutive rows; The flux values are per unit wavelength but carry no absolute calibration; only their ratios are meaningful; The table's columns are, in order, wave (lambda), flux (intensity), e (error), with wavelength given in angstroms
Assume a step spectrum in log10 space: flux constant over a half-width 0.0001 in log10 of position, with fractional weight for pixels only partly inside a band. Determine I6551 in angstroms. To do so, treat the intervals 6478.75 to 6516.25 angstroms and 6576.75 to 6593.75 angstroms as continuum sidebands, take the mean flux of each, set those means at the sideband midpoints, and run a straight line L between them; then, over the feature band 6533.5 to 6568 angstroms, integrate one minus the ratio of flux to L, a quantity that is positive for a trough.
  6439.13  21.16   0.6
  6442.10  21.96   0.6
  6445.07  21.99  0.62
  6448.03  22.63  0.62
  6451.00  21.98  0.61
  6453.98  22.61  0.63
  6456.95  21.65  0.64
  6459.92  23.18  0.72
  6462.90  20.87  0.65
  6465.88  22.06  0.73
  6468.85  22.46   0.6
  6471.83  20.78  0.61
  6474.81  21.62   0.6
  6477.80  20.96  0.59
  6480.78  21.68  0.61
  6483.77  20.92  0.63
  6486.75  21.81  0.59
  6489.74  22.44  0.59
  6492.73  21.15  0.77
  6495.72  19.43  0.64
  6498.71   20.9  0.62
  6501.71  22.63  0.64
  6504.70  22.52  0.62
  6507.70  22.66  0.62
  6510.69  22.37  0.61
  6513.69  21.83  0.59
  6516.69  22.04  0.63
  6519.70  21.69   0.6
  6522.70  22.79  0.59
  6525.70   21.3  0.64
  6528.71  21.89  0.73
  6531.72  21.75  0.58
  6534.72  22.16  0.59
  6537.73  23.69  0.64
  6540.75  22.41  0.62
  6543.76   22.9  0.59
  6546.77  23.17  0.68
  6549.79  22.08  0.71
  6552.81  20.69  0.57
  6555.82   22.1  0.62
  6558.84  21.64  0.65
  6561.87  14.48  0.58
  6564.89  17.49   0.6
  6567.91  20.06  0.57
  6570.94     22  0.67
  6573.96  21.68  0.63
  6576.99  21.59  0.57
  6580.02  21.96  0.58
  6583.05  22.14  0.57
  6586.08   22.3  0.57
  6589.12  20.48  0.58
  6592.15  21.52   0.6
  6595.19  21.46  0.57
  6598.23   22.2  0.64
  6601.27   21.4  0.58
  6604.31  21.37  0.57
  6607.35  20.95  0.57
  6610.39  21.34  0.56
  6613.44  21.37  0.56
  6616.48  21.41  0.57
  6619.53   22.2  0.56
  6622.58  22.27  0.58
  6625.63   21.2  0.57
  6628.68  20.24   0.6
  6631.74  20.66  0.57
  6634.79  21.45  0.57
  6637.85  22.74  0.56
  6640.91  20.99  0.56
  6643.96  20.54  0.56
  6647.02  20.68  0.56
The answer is 0.9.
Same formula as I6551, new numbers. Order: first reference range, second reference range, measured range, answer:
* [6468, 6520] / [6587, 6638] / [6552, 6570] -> 1.73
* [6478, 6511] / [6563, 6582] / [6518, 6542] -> -1.12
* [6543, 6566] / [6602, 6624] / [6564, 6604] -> -0.49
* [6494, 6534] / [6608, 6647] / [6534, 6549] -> -0.79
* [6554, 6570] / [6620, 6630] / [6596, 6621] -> -0.85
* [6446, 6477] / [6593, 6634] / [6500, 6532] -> -0.56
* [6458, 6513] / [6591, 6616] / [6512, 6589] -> 0.23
